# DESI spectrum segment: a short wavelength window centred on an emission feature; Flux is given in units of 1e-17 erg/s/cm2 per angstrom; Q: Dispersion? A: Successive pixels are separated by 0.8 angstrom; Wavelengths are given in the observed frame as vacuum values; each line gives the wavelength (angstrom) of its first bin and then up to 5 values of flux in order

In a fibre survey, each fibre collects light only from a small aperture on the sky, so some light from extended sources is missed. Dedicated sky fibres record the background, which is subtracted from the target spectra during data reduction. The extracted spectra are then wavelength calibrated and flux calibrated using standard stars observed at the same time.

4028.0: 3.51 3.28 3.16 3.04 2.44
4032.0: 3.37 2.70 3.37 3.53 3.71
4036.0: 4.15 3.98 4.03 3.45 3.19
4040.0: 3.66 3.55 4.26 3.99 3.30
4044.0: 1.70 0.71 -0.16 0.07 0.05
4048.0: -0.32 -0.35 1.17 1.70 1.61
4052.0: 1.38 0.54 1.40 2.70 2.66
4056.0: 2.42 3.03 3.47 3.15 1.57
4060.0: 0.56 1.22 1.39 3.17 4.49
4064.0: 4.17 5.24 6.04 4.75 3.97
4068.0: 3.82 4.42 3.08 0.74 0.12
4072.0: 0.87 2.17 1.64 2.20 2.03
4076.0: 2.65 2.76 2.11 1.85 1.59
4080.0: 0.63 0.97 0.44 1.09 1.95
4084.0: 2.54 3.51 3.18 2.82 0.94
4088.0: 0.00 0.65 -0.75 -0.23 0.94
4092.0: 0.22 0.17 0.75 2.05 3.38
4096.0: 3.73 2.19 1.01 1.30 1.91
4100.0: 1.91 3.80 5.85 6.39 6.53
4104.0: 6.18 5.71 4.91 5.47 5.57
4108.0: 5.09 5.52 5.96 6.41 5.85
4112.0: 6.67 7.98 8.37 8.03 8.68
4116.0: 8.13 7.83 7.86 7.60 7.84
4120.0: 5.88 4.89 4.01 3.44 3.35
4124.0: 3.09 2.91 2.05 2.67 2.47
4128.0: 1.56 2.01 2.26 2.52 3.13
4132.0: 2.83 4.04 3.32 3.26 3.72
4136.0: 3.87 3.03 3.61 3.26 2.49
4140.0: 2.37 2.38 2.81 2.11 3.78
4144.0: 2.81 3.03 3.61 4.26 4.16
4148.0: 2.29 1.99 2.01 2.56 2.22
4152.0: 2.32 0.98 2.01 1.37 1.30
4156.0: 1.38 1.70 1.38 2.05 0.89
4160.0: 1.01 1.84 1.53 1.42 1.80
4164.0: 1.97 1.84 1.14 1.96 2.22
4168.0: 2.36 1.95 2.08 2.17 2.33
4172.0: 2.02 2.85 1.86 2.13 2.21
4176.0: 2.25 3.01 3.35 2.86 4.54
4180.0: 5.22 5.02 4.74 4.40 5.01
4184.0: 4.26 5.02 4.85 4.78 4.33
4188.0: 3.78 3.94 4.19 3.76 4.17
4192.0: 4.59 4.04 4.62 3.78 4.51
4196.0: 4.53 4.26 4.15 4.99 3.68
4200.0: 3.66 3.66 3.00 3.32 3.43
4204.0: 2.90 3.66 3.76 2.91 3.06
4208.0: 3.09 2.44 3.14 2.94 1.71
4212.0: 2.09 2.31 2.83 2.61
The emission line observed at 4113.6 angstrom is Lyman alpha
